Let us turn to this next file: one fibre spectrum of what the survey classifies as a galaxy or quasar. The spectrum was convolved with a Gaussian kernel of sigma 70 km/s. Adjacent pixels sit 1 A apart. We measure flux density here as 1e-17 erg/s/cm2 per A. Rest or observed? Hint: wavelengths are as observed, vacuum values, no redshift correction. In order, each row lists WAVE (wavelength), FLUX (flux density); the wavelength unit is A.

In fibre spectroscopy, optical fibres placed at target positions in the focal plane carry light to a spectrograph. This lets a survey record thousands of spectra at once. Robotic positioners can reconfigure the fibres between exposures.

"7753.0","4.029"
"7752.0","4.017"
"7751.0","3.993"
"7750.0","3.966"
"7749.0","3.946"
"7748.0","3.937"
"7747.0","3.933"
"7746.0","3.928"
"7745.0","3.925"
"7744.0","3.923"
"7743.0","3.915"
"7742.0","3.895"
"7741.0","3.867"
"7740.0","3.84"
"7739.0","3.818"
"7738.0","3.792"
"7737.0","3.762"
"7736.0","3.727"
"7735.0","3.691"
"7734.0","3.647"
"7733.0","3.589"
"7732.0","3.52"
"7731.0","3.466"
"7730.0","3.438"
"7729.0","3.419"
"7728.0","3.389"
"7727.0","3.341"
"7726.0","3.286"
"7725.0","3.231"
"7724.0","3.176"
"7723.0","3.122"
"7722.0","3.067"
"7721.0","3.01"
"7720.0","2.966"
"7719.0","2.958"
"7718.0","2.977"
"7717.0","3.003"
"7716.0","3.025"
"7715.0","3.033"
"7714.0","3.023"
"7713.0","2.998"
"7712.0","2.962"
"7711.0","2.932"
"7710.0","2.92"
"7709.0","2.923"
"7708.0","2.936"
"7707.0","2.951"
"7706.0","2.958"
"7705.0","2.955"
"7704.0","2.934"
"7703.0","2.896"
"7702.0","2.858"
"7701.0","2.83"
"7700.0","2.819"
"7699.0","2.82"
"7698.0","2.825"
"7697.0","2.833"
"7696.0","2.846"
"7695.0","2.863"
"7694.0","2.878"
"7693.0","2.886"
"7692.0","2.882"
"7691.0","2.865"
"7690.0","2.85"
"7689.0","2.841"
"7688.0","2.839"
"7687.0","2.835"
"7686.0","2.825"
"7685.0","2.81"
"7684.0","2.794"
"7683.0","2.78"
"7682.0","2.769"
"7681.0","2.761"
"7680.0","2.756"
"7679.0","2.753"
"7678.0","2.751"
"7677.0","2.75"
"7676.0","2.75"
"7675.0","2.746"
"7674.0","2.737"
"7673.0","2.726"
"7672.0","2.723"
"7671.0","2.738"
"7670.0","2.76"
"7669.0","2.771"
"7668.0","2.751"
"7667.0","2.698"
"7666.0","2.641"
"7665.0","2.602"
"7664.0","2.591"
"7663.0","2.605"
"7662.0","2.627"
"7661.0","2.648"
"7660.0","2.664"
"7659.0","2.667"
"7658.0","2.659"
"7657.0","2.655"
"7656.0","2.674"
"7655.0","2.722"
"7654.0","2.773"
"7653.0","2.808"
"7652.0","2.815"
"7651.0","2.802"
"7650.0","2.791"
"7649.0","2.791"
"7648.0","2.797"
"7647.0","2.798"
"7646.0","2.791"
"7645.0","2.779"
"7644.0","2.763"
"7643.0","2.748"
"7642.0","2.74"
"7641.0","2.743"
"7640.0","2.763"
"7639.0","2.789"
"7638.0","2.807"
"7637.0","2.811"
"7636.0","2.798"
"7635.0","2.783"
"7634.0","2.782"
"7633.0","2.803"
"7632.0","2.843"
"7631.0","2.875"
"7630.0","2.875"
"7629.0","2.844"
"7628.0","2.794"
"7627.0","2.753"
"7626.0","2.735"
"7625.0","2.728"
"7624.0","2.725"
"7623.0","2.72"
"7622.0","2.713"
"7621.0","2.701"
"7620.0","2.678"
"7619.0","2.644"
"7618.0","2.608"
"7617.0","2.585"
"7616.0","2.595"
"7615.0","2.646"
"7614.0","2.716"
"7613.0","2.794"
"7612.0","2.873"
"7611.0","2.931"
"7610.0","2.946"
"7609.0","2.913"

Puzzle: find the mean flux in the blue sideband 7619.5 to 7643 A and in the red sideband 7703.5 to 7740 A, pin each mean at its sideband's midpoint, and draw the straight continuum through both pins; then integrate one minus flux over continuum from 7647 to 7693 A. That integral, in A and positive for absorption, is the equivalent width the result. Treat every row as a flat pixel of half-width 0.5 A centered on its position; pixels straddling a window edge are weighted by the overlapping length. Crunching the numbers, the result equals 3.4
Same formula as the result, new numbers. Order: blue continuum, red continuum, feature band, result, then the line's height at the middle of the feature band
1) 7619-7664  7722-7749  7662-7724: 7.4 A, 3.23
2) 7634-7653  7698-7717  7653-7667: 0.8 A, 2.82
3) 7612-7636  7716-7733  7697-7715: 1.2 A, 3.13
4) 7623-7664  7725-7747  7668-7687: 2.0 A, 3.09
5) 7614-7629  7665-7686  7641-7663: -0.1 A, 2.72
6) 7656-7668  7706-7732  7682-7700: 0.3 A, 2.88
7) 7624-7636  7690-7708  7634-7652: 0.2 A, 2.81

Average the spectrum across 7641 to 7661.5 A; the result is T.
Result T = 2.74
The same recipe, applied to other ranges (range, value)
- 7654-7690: 2.73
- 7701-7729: 3.03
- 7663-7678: 2.71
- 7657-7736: 2.93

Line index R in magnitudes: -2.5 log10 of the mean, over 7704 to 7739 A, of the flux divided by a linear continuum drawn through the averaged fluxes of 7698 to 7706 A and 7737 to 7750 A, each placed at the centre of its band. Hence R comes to 0.046 mag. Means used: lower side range 2.88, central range 3.22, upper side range 3.89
